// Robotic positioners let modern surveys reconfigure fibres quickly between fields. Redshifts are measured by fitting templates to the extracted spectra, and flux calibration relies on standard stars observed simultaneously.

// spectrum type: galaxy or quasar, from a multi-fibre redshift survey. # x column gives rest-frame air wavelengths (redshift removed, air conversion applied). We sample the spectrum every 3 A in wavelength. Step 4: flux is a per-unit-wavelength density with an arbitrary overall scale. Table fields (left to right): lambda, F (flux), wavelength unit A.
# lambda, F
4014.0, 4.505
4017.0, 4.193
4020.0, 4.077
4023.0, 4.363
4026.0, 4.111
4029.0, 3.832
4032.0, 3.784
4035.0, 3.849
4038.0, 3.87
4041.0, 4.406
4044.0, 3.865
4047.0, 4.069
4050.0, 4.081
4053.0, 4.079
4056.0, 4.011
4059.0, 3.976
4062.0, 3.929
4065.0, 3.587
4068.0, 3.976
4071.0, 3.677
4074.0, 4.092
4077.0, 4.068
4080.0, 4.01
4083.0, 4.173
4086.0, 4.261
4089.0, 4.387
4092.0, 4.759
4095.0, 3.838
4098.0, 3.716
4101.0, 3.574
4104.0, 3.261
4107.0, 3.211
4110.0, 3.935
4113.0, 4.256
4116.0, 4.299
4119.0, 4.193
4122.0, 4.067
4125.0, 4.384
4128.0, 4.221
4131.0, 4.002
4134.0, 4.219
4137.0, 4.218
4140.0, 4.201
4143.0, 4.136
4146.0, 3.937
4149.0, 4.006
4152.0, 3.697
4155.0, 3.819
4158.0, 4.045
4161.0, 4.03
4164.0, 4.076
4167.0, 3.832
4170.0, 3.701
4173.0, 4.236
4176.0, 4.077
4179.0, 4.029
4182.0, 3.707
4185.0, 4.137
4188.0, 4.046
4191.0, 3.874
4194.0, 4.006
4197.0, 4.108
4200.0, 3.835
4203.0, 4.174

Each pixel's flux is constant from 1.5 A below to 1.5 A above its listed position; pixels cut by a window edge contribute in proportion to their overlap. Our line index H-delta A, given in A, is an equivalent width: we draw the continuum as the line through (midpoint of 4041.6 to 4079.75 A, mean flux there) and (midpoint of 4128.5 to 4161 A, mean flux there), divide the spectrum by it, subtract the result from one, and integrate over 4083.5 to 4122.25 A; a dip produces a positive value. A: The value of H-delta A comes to 0.1 A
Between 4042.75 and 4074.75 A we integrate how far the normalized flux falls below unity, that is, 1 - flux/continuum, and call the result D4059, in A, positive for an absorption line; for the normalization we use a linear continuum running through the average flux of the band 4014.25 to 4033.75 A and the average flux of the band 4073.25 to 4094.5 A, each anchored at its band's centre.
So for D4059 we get 1.8 A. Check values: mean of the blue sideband 4.09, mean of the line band 3.94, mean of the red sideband 4.24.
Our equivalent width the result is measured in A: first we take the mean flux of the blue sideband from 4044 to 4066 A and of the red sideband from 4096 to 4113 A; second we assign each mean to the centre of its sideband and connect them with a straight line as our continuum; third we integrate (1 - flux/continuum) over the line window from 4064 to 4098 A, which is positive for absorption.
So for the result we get -2.6 A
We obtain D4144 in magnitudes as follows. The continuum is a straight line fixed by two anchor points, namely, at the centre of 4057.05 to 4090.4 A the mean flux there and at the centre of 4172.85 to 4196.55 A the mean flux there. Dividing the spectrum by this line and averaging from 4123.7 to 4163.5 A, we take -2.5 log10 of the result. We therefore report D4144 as -0.02 mag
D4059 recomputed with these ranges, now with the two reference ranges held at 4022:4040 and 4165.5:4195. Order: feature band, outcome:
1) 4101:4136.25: -0.2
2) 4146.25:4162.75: 0.2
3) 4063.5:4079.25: 0.3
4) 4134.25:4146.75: -0.6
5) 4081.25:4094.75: -1.3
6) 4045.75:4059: -0.3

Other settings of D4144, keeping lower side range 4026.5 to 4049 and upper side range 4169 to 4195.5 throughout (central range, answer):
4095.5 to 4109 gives 0.14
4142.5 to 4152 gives 0.00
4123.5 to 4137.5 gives -0.06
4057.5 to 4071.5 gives 0.04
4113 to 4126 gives -0.07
